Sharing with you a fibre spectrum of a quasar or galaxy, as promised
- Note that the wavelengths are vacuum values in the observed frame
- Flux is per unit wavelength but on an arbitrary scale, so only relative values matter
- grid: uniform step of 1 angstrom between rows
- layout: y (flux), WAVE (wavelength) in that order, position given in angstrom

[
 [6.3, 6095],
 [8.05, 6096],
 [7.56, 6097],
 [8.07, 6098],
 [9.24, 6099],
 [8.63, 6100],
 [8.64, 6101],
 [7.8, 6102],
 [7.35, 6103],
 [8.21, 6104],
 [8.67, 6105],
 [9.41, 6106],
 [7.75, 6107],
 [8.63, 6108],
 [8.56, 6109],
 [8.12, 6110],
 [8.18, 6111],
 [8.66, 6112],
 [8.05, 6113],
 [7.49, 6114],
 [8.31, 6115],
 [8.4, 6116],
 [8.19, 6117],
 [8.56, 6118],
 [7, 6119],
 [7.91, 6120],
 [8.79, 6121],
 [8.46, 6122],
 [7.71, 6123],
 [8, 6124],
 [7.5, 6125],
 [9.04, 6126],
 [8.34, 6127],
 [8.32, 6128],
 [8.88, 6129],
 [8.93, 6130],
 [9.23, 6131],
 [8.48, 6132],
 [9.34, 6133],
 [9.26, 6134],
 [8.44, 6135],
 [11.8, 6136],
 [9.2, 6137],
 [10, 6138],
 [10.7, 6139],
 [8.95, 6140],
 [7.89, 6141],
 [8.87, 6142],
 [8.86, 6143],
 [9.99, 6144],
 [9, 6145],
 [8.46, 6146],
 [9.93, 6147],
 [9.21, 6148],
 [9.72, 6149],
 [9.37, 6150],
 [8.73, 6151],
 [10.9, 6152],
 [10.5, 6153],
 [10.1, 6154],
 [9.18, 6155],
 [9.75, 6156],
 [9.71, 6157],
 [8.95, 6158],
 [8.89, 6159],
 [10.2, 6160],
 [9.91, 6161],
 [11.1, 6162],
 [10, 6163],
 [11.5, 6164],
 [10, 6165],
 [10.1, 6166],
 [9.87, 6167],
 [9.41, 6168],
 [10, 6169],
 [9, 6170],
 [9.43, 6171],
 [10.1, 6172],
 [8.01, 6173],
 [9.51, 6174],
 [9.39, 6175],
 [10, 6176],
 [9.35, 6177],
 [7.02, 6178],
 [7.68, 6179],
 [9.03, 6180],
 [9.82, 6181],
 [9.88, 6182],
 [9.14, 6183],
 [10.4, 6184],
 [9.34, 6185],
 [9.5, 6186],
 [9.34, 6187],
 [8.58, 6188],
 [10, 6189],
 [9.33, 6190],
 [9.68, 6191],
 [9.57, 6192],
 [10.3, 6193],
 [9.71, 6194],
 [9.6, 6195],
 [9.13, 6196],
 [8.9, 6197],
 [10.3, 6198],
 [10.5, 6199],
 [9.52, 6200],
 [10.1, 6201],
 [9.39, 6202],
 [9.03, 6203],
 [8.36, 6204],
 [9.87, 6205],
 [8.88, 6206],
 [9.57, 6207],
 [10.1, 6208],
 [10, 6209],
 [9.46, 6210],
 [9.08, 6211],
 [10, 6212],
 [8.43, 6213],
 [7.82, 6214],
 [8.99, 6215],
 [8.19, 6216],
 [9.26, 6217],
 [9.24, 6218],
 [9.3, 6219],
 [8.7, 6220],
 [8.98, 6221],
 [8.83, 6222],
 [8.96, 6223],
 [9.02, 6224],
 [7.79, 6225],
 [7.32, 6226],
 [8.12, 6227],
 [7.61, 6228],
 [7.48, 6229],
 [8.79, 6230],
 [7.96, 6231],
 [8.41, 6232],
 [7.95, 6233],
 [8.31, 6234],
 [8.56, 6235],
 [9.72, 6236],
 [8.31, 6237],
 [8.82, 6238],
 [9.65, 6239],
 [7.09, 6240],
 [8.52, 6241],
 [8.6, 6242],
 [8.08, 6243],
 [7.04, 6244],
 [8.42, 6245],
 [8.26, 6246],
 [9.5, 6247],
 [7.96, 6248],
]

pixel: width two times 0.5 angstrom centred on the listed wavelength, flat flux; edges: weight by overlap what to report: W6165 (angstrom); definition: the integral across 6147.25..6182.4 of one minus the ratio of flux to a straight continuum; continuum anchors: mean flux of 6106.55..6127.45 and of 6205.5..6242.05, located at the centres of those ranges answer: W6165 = -4.9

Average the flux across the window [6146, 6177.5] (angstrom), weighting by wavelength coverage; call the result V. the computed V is 9.72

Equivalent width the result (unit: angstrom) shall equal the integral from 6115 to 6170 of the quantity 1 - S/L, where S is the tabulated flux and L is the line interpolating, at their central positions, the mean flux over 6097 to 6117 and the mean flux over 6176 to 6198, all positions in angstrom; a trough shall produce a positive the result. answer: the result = -2.9 angstrom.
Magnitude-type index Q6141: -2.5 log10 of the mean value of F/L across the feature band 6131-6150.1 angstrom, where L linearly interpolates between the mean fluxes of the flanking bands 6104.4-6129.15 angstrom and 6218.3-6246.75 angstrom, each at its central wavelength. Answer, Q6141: -0.129 mag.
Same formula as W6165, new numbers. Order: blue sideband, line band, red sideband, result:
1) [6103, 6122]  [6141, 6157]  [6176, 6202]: -1.2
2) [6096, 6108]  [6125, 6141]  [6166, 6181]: -0.9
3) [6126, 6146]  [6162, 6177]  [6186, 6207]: -0.7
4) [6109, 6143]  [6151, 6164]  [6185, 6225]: -1.5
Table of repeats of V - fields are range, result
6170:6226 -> 9.24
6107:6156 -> 8.88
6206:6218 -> 9.16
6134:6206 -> 9.53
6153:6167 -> 9.97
